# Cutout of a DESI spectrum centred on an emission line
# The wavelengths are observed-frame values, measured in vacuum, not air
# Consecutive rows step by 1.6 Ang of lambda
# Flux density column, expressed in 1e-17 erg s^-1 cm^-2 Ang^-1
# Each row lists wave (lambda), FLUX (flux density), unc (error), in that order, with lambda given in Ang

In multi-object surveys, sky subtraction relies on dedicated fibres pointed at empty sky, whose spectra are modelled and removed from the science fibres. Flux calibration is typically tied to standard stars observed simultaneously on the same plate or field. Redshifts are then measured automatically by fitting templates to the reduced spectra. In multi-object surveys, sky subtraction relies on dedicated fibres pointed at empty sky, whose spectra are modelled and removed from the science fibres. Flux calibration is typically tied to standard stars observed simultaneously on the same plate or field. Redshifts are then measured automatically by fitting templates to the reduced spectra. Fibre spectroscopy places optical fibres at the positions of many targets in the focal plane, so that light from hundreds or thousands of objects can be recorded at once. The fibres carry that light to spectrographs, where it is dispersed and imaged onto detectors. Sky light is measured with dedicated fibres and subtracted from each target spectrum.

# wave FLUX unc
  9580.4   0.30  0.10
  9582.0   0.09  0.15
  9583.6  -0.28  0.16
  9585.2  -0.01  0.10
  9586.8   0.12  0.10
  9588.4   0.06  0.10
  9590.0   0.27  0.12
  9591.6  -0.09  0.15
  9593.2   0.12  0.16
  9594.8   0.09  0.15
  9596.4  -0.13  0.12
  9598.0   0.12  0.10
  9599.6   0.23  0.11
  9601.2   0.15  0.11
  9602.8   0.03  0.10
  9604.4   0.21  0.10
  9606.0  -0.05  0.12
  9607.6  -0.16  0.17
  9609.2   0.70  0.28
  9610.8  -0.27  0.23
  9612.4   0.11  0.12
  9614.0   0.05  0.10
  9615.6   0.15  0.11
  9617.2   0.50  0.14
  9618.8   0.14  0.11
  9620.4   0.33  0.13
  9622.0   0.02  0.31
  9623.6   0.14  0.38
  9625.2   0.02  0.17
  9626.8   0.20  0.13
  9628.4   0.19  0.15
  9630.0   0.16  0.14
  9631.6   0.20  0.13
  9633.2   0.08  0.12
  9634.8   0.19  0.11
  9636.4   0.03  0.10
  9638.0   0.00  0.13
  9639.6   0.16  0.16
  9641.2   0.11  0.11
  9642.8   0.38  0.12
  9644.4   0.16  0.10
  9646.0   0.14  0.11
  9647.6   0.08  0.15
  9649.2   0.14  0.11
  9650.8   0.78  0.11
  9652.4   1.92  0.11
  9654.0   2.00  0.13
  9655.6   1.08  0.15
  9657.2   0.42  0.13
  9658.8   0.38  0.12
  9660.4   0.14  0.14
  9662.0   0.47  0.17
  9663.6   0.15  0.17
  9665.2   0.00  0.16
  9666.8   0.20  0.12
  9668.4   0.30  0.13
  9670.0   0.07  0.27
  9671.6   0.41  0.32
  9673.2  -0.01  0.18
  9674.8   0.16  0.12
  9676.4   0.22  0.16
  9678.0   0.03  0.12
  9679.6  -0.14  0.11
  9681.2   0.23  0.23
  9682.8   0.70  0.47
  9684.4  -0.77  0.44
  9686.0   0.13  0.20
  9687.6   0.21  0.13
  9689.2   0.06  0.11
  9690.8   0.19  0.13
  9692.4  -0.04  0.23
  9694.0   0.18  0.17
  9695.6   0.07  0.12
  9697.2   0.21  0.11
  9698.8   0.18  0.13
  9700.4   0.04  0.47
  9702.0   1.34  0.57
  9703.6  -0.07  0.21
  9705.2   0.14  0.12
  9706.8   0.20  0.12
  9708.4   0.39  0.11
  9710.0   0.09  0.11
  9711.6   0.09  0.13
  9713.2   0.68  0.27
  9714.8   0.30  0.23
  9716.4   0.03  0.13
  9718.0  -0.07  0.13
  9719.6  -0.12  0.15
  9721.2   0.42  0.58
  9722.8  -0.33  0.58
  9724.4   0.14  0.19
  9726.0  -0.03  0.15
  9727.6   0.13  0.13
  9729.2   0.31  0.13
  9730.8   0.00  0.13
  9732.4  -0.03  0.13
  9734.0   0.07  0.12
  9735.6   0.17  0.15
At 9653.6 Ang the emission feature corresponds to [O III]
